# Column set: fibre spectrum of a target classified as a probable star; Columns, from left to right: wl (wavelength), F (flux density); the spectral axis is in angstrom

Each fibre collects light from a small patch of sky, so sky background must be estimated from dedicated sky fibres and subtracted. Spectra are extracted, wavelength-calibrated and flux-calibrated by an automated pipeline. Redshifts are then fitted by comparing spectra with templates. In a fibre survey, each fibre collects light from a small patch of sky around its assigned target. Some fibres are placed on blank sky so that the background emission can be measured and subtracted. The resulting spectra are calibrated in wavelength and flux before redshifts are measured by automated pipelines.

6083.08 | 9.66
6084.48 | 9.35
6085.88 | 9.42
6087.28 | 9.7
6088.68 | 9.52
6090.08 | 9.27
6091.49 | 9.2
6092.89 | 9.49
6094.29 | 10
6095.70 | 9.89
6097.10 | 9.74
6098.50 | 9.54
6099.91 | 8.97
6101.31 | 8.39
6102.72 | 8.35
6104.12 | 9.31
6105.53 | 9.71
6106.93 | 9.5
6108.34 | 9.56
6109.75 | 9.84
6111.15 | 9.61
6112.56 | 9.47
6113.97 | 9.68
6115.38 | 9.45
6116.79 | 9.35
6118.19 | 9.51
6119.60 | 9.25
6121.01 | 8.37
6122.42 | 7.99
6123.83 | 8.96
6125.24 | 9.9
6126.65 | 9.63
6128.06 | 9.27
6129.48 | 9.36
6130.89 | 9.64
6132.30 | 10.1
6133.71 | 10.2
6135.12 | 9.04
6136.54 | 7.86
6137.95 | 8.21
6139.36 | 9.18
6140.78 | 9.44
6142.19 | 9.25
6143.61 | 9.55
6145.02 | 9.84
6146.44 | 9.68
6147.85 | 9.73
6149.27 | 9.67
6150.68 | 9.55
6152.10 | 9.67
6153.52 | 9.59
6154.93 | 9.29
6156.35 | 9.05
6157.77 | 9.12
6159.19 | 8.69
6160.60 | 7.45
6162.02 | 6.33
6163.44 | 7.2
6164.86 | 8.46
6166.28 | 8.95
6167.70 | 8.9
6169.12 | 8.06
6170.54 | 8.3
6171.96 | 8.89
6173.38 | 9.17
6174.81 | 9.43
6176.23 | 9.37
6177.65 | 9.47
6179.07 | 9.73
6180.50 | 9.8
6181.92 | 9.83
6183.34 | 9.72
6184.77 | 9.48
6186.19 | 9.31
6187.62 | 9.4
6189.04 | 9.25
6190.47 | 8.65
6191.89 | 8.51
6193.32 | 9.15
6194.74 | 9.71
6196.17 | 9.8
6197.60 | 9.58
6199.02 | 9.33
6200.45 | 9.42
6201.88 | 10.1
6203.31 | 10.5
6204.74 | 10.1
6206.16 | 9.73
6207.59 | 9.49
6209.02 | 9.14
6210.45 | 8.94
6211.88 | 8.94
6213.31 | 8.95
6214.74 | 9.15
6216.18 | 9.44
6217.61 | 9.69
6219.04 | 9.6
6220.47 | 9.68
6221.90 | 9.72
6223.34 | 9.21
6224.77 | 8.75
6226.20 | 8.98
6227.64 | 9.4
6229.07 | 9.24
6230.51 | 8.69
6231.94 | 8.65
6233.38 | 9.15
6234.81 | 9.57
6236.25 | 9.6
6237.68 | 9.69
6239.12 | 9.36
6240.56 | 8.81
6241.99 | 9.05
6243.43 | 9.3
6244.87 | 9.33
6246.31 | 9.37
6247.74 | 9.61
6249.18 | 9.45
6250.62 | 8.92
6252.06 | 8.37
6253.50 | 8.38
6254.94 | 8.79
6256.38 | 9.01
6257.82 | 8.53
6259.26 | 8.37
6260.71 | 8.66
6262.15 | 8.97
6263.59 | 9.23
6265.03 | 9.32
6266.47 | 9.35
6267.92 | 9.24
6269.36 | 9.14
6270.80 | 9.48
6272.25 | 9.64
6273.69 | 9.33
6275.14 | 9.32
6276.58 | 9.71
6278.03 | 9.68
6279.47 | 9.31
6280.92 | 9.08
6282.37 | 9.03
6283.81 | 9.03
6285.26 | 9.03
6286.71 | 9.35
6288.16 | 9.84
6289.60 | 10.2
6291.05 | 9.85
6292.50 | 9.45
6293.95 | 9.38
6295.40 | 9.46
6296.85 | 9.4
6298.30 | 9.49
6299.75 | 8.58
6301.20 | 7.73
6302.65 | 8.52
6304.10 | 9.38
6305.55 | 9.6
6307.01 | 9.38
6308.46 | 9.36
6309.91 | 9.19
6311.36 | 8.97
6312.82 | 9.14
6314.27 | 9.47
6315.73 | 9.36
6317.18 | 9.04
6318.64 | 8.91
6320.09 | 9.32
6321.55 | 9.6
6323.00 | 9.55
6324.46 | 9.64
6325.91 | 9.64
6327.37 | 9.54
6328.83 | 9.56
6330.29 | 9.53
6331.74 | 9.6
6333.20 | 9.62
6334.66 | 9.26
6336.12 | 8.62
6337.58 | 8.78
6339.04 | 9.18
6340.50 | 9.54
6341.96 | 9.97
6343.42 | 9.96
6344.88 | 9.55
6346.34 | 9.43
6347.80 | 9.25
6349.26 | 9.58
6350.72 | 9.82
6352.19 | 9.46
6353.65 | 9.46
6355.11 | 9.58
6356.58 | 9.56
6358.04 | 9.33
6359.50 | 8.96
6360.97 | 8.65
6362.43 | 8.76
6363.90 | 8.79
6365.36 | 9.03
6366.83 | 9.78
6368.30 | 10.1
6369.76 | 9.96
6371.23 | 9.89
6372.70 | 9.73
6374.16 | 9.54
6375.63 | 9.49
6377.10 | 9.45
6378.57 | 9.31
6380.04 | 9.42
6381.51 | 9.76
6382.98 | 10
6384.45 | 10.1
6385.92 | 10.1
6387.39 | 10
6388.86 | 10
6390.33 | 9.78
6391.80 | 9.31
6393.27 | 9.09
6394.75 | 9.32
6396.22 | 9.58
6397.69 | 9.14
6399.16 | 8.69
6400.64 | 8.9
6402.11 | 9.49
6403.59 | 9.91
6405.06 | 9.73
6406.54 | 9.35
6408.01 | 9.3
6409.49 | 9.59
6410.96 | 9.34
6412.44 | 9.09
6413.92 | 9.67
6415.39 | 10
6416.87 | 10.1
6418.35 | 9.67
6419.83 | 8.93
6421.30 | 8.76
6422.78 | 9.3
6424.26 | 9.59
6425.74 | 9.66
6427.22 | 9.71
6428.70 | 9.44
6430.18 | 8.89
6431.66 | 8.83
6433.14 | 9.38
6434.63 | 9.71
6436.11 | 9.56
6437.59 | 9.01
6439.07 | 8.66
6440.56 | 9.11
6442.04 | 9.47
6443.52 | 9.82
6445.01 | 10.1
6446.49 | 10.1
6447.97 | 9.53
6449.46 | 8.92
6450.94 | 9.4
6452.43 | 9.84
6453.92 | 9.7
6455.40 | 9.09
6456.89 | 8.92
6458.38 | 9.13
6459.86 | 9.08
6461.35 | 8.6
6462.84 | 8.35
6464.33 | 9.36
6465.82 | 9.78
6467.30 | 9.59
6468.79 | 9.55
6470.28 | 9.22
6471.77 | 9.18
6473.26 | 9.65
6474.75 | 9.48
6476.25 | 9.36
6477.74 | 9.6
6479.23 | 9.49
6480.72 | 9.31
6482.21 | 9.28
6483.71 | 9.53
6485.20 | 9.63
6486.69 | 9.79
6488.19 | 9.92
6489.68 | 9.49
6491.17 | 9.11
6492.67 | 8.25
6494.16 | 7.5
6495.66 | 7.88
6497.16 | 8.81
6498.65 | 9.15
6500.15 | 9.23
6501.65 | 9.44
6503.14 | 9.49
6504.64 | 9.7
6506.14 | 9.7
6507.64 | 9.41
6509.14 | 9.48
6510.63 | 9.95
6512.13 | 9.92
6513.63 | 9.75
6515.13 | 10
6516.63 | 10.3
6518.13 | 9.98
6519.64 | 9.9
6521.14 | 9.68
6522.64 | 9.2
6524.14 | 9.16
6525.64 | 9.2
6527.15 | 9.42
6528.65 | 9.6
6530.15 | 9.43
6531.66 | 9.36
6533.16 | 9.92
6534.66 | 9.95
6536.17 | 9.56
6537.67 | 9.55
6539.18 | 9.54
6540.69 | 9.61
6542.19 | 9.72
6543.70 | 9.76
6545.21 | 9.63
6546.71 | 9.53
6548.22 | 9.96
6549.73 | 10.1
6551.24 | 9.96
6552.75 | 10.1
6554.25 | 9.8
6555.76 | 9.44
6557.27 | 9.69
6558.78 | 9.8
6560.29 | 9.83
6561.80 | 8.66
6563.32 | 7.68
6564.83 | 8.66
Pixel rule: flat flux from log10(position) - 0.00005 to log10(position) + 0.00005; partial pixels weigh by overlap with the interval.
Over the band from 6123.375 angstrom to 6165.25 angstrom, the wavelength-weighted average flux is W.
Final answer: 9.1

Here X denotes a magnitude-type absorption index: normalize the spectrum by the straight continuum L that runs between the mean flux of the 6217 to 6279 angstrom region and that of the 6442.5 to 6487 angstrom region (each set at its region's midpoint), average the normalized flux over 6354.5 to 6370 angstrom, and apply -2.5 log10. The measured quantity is 0.00 mag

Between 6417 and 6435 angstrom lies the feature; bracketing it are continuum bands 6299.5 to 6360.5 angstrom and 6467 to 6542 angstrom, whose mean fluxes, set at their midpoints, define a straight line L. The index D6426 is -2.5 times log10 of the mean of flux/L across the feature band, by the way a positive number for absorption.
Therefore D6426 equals 0.01 mag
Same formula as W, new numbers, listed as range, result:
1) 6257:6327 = 9.26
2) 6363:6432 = 9.5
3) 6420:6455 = 9.4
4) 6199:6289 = 9.26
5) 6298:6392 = 9.42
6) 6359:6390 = 9.57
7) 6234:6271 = 9.11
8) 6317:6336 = 9.43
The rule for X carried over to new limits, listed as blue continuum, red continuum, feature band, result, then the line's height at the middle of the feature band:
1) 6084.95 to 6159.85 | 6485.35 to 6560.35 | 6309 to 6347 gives 0.01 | 9.44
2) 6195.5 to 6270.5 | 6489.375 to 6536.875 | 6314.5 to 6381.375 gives -0.01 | 9.31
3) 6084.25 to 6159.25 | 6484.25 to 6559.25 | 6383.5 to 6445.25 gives 0.00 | 9.48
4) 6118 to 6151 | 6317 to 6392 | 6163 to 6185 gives 0.03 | 9.33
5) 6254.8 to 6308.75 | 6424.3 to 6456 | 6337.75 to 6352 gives -0.03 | 9.3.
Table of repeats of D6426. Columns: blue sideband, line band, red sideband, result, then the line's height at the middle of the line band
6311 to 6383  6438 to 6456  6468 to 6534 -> -0.01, 9.42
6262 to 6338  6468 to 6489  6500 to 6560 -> 0.01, 9.6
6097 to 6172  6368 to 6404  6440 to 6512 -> -0.04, 9.27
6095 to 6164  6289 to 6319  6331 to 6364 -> 0.01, 9.31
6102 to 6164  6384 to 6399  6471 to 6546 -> -0.03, 9.37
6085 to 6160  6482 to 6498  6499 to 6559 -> 0.07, 9.64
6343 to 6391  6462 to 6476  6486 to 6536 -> 0.01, 9.47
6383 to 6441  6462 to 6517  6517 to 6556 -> 0.03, 9.58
